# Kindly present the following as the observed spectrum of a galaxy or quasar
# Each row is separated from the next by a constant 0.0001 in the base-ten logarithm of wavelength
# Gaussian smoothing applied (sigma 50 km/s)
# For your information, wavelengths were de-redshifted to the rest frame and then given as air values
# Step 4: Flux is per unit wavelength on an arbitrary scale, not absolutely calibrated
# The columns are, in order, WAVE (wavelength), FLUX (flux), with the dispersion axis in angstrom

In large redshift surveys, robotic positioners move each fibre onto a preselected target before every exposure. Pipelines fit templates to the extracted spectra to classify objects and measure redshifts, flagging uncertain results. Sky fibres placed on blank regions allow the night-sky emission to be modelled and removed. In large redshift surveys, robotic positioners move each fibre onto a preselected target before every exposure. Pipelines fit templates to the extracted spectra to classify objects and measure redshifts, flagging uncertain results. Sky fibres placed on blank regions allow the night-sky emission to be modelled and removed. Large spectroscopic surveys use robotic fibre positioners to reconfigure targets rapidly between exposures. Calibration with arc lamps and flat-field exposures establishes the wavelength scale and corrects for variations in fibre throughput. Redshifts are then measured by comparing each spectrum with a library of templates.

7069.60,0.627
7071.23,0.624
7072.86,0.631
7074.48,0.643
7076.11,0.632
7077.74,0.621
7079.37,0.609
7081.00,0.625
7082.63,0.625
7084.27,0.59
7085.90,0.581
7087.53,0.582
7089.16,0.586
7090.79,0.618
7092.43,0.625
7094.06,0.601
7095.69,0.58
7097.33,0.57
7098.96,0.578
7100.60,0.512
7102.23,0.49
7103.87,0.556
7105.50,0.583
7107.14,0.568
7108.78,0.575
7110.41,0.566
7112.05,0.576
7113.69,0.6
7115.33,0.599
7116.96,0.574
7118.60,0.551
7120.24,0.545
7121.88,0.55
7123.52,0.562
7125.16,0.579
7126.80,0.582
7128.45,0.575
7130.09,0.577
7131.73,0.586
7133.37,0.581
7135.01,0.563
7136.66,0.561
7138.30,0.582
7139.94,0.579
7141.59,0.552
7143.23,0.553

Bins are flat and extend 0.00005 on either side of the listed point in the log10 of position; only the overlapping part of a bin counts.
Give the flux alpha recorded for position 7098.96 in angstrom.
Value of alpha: 0.578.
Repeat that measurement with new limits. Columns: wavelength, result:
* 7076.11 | 0.632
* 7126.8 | 0.582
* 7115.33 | 0.599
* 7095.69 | 0.58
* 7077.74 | 0.621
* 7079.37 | 0.609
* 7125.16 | 0.579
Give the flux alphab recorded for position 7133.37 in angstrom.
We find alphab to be 0.581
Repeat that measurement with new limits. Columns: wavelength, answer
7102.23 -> 0.49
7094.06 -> 0.601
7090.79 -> 0.618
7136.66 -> 0.561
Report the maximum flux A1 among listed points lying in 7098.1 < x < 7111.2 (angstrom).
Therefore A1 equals 0.583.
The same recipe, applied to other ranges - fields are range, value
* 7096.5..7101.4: 0.578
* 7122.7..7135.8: 0.586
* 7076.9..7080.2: 0.621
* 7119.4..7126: 0.579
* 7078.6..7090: 0.625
